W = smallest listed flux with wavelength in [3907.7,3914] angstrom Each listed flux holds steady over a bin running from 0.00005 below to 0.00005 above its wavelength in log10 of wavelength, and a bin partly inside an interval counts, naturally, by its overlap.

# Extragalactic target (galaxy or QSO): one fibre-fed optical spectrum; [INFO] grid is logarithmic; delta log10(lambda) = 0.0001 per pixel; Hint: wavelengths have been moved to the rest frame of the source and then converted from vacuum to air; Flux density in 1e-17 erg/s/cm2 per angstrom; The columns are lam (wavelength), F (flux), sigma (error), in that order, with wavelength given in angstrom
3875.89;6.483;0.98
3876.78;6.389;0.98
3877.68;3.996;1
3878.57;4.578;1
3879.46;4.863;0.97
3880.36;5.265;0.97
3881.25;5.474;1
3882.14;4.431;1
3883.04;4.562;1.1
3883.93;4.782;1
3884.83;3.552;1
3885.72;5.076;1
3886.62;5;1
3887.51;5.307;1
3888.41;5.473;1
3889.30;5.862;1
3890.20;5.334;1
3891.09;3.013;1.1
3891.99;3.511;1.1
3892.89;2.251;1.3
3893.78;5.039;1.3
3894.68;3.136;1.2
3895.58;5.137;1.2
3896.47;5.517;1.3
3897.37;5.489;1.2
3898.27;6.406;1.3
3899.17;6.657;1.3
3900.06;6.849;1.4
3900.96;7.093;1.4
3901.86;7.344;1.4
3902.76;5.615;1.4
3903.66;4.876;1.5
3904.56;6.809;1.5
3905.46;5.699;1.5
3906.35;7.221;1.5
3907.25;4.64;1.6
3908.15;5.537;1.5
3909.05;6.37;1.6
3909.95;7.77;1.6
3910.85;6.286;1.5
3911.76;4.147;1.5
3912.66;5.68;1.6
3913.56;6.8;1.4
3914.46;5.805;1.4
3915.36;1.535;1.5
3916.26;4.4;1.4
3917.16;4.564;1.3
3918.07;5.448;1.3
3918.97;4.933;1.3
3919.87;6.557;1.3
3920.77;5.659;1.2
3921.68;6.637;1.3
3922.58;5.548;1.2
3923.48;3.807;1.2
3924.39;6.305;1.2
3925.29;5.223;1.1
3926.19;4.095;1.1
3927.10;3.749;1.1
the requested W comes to 4.147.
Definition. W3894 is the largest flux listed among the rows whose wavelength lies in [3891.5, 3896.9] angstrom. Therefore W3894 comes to 5.517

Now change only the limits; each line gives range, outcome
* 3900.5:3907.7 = 7.344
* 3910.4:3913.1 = 6.286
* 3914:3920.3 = 6.557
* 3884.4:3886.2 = 5.076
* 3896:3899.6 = 6.657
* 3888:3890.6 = 5.862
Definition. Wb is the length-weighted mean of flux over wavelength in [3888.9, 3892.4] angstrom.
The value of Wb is 4.42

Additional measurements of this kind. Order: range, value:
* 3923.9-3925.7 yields 5.73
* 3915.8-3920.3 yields 5.17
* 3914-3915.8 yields 3.71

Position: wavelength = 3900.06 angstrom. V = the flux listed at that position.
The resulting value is 6.849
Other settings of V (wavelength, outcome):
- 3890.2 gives 5.334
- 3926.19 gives 4.095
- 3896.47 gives 5.517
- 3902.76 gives 5.615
